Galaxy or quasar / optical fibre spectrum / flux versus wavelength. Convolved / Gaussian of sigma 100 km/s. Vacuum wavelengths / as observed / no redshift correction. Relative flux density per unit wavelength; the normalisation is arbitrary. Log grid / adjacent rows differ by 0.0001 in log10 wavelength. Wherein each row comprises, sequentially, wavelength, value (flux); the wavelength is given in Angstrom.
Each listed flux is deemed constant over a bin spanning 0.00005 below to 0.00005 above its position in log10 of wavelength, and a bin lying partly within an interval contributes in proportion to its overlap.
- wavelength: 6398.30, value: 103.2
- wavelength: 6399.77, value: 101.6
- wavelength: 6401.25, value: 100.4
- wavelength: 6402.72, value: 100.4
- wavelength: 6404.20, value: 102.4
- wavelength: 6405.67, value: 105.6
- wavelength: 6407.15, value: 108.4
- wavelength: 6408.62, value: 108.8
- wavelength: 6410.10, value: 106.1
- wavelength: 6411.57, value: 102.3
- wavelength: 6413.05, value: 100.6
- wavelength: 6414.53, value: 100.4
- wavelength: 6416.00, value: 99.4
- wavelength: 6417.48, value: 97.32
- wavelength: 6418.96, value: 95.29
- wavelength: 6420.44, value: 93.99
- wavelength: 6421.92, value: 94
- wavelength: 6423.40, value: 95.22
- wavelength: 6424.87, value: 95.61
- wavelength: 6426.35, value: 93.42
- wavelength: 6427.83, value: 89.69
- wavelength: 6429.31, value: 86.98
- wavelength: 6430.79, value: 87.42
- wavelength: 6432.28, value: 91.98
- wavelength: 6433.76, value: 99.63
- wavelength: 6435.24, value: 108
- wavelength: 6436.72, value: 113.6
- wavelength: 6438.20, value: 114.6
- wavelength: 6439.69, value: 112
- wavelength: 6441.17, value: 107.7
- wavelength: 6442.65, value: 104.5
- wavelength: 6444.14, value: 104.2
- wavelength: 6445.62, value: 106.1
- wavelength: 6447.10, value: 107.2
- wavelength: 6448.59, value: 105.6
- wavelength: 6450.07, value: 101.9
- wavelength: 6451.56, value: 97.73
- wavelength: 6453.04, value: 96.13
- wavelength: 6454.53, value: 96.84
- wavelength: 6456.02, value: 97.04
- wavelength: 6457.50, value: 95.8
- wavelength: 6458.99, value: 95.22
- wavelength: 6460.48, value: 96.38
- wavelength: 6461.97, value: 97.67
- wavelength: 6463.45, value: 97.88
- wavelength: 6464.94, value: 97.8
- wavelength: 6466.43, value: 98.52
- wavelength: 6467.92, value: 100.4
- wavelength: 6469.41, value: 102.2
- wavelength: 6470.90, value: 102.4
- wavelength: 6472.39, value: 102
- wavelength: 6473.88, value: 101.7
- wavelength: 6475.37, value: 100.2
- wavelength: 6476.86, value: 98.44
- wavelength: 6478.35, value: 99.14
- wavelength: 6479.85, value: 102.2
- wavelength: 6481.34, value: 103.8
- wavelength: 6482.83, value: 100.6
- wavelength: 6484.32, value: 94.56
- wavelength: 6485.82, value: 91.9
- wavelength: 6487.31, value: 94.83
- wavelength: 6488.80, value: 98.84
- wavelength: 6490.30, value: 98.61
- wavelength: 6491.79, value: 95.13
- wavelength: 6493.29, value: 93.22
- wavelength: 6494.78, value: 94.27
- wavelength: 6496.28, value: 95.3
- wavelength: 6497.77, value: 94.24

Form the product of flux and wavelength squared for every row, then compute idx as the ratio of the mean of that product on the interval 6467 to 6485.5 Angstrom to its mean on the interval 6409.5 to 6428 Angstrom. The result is 1.0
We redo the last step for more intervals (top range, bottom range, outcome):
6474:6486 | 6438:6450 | 0.94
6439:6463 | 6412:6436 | 1.07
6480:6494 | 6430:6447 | 0.94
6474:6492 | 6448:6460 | 1.01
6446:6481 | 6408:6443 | 1.01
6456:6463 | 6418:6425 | 1.03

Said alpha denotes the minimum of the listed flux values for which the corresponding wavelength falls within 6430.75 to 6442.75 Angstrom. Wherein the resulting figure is 87.42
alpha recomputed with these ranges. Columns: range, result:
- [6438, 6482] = 95.22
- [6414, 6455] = 86.98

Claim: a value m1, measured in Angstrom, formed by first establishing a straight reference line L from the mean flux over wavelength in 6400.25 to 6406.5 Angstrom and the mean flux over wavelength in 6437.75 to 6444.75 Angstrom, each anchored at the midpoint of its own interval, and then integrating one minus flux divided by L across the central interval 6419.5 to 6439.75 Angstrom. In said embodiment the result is 1.65 Angstrom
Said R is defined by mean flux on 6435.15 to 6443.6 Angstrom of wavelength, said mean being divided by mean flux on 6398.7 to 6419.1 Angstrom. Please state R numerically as 1.08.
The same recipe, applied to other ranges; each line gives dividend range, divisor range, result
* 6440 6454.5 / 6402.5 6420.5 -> 1.01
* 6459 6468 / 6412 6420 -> 0.99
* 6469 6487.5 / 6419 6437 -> 1.05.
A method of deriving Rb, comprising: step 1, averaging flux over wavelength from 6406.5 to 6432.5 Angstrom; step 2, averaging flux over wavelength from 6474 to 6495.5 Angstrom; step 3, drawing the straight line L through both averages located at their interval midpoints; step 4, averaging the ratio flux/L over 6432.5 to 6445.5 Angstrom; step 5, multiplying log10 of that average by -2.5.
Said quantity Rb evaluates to -0.11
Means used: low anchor 97.1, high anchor 97.7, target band 107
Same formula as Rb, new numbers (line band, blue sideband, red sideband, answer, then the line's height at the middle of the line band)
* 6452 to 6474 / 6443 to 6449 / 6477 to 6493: 0.041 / 102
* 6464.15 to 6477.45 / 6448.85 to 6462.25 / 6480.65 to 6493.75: -0.035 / 97.2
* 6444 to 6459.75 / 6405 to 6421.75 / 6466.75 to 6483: 0.011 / 101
